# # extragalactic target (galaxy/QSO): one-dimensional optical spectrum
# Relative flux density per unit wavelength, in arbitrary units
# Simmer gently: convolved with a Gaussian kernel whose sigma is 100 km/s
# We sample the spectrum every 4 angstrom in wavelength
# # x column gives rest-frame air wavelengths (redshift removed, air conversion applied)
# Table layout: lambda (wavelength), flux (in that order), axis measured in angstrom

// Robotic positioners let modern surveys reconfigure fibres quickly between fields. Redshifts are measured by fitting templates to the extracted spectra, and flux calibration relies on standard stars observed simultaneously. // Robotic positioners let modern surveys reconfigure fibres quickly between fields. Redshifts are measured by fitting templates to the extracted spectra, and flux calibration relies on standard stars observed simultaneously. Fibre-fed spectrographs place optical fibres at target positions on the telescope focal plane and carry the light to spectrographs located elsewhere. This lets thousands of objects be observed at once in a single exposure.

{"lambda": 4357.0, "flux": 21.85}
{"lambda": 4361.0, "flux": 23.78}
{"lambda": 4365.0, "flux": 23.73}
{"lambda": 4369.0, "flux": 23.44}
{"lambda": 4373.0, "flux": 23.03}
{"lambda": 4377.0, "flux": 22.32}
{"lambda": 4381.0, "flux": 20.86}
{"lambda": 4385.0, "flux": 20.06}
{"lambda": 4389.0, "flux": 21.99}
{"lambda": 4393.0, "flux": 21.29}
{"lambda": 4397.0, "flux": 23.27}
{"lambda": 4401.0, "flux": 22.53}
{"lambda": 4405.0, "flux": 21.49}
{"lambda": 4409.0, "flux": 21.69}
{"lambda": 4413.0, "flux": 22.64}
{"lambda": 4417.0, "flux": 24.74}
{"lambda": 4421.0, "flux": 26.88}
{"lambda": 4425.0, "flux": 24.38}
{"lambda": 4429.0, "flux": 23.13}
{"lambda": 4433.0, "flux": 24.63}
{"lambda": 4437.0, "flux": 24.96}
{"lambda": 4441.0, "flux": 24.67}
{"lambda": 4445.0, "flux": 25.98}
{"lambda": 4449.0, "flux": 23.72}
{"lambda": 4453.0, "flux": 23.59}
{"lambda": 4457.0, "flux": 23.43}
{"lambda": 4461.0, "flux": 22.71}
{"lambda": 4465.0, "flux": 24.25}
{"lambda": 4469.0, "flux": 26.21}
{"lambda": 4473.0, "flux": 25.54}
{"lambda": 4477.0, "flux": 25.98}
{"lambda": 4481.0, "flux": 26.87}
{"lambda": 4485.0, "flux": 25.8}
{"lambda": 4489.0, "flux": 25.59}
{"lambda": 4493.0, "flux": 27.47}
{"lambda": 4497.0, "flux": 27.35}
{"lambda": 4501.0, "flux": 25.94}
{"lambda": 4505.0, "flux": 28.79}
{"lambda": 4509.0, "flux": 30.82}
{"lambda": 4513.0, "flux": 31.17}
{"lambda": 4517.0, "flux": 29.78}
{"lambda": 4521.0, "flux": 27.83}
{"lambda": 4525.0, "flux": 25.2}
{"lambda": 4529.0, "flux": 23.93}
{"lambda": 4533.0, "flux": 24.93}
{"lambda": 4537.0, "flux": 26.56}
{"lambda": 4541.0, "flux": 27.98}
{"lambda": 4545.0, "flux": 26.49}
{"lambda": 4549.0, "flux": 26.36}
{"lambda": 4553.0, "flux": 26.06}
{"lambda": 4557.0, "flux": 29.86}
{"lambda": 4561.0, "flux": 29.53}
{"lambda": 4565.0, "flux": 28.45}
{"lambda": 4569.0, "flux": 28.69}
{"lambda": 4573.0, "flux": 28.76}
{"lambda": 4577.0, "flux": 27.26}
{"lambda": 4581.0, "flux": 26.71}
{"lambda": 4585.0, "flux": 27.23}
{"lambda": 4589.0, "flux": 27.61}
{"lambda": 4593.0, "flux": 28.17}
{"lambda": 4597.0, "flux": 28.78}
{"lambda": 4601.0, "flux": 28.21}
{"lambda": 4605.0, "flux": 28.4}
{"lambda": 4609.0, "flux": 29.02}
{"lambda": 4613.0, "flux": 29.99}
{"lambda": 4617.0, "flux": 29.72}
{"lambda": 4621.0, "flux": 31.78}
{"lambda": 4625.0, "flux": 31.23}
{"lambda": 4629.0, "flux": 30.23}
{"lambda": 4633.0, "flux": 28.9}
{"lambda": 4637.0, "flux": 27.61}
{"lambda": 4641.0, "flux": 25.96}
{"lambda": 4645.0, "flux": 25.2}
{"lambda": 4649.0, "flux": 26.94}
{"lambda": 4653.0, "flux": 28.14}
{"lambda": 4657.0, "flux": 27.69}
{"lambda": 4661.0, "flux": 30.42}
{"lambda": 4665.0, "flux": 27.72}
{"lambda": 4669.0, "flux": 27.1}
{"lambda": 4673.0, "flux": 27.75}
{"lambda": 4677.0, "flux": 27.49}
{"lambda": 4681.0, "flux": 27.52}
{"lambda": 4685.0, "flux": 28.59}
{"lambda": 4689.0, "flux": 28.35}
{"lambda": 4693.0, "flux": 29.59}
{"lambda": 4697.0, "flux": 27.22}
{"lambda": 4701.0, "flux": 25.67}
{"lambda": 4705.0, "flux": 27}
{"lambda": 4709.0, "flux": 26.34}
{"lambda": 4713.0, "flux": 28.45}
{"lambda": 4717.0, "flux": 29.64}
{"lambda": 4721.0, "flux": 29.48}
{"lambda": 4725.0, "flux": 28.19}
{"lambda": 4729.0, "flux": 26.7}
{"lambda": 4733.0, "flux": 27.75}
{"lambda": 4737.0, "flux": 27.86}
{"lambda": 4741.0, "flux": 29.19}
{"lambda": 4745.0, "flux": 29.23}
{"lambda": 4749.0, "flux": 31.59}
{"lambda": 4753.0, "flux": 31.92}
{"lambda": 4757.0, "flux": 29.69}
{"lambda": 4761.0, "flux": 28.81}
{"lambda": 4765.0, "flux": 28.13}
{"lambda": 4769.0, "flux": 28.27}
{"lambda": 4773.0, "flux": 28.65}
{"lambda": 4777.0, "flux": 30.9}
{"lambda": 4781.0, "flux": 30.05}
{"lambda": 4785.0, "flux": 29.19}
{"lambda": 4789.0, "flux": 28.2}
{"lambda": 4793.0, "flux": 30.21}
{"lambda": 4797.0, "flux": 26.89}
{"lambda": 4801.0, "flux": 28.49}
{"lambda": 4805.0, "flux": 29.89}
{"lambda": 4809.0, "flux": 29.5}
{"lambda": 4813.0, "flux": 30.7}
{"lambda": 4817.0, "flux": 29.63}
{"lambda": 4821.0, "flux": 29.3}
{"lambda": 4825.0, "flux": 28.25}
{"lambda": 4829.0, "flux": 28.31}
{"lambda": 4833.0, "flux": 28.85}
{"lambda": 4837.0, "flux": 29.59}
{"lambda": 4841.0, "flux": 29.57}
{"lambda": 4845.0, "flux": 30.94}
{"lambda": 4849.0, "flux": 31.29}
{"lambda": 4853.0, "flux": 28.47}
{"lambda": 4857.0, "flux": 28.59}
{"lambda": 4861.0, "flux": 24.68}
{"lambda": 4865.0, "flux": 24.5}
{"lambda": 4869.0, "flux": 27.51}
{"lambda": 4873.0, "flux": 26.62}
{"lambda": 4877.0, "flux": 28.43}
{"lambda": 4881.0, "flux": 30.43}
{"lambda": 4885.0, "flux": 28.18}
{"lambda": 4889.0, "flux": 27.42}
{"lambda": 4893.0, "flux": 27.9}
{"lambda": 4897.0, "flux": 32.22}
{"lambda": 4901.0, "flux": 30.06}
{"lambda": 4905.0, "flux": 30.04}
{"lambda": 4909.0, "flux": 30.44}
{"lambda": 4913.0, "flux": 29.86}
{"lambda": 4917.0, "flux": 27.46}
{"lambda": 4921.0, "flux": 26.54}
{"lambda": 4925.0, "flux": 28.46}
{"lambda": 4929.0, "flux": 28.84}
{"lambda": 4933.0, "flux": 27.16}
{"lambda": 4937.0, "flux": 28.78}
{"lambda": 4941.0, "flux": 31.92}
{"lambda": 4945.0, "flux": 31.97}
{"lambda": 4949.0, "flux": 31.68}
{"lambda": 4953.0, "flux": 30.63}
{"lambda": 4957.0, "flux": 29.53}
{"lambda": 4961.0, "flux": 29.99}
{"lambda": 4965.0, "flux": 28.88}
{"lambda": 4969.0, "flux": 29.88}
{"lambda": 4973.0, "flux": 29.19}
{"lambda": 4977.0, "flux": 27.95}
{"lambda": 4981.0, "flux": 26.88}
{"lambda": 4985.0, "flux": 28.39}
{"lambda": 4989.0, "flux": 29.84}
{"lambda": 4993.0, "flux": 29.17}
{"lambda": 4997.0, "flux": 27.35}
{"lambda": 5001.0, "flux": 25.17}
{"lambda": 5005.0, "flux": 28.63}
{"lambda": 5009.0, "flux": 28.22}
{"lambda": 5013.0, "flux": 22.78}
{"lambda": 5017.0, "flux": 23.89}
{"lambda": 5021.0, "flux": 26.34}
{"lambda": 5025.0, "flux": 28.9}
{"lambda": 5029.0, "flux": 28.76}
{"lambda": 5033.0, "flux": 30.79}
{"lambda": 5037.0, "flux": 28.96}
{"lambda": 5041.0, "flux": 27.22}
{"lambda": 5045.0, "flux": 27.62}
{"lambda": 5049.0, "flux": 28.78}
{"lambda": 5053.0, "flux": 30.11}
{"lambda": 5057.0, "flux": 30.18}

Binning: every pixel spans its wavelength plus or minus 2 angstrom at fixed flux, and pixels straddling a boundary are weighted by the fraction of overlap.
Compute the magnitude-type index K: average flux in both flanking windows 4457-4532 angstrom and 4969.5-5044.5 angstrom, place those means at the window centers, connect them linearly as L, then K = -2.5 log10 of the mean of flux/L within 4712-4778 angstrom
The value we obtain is -0.07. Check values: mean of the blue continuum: 26.6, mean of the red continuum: 27.7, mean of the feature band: 29.1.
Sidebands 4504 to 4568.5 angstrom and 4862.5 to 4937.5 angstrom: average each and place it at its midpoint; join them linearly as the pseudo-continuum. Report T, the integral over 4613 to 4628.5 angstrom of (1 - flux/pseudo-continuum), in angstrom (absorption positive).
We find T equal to -1.6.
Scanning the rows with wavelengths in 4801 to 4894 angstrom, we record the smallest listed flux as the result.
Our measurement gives 24.5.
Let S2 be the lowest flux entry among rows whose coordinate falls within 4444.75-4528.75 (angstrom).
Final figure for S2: 22.71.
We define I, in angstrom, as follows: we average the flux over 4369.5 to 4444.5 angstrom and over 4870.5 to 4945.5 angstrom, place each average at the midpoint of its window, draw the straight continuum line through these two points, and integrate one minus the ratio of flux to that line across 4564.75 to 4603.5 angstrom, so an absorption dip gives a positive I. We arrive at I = -4.3 angstrom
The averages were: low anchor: 23.1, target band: 28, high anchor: 29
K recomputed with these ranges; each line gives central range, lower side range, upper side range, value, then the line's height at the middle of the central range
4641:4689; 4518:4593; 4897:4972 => 0.012 mag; 27.9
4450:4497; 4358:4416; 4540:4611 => -0.015 mag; 24.9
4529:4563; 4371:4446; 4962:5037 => -0.117 mag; 24.3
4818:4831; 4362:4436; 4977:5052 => -0.098 mag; 26.2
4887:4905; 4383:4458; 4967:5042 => -0.095 mag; 27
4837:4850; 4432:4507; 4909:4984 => -0.073 mag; 28.4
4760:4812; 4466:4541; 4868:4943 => -0.028 mag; 28.3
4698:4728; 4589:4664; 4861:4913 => 0.033 mag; 28.6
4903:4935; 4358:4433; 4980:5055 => -0.062 mag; 27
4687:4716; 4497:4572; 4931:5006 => 0.025 mag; 28.2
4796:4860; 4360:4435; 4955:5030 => -0.106 mag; 26.5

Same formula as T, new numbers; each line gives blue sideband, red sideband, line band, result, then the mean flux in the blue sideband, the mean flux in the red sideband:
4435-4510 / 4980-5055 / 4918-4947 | -1.66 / 25.7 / 27.8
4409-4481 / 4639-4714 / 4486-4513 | -2.78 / 24.5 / 27.5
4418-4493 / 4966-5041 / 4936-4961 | -2.92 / 25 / 27.8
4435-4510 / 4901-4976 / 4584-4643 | -4.46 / 25.7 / 29.5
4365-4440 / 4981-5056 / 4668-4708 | -3.75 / 23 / 27.8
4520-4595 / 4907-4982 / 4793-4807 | -0.07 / 27.2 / 29.3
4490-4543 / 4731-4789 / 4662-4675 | 0.40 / 27.5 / 29.3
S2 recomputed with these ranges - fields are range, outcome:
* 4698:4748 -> 25.67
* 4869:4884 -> 26.62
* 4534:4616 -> 26.06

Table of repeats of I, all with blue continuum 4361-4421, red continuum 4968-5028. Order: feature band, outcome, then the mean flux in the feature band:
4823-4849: -3.2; 29.4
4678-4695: -2.4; 28.5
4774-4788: -2.2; 29.8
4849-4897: -2.5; 27.9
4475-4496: -2.8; 26.4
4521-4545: -2.3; 26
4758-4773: -1.7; 28.5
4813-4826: -1.7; 29.4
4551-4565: -2.7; 28.5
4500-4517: -4.3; 29.4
